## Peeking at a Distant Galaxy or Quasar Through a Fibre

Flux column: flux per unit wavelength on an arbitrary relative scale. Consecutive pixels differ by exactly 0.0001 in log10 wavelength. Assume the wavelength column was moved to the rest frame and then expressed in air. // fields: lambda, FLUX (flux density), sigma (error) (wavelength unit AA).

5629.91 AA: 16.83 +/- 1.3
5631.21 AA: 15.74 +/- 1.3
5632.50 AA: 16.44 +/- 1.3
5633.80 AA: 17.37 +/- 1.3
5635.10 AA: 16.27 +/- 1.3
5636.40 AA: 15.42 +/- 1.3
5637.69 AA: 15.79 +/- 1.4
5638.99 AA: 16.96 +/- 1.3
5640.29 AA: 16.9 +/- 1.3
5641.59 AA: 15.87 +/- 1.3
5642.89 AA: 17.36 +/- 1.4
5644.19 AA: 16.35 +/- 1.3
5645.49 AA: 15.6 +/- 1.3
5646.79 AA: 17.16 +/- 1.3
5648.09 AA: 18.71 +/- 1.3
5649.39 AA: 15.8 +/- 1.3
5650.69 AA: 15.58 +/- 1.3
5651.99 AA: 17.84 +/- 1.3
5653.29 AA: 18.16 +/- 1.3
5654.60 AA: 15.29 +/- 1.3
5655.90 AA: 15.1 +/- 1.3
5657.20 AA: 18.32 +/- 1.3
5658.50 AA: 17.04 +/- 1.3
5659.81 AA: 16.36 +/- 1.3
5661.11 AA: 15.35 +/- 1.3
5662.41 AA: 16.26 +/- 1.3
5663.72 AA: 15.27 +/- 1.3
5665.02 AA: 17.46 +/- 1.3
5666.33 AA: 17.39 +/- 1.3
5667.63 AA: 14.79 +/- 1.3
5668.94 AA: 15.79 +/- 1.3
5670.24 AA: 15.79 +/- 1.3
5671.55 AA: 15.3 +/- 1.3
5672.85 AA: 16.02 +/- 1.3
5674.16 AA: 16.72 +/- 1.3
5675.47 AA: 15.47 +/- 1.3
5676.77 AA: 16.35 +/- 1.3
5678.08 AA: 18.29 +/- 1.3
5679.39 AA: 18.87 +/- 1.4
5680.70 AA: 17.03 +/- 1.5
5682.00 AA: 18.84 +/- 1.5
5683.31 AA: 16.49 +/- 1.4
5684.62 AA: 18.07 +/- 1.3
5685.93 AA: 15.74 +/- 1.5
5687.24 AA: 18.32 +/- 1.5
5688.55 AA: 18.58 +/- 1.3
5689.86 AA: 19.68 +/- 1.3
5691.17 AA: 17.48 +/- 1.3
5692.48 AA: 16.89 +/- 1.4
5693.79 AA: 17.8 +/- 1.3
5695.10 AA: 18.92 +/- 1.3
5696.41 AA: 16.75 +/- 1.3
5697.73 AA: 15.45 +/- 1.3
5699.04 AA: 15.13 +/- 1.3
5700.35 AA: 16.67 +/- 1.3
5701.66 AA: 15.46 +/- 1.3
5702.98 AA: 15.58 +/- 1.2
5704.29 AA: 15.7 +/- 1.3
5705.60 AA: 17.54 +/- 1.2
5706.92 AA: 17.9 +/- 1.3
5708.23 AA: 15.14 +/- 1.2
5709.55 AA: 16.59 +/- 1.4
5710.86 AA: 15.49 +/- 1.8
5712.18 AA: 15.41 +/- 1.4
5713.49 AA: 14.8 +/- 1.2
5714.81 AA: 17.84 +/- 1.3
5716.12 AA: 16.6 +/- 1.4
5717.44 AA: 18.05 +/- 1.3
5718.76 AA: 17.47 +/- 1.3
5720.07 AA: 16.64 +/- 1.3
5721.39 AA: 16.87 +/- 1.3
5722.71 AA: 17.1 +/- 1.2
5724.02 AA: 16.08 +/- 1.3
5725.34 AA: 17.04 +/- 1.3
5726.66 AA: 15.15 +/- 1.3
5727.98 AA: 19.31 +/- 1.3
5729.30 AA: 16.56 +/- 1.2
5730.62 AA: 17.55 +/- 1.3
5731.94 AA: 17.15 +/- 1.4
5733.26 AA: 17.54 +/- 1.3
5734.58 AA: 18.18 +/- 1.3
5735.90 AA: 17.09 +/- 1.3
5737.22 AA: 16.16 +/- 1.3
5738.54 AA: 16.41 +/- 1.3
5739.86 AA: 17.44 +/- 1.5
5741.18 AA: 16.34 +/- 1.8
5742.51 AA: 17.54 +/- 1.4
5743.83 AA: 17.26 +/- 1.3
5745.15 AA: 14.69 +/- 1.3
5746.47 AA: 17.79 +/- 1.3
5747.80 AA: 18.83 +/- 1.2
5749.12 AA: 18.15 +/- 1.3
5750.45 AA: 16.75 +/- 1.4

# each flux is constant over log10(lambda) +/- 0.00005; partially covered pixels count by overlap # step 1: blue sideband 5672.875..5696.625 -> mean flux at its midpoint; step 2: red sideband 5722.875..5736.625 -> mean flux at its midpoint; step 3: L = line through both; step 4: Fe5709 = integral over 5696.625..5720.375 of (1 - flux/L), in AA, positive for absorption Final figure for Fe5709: 1.4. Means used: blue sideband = 17.5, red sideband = 17.2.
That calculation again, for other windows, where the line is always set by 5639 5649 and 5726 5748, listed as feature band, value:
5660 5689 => 0.33 AA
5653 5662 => 0.22 AA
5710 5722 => 0.32 AA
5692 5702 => 0.18 AA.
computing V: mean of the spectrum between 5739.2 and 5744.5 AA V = 17.1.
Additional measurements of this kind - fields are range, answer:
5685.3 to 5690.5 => 18.1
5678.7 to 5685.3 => 17.9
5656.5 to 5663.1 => 16.6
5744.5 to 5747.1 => 16.2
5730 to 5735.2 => 17.6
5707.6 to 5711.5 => 15.7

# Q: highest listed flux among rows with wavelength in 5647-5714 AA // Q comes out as 19.68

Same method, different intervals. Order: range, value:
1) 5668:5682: 18.87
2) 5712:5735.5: 19.31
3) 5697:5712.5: 17.9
